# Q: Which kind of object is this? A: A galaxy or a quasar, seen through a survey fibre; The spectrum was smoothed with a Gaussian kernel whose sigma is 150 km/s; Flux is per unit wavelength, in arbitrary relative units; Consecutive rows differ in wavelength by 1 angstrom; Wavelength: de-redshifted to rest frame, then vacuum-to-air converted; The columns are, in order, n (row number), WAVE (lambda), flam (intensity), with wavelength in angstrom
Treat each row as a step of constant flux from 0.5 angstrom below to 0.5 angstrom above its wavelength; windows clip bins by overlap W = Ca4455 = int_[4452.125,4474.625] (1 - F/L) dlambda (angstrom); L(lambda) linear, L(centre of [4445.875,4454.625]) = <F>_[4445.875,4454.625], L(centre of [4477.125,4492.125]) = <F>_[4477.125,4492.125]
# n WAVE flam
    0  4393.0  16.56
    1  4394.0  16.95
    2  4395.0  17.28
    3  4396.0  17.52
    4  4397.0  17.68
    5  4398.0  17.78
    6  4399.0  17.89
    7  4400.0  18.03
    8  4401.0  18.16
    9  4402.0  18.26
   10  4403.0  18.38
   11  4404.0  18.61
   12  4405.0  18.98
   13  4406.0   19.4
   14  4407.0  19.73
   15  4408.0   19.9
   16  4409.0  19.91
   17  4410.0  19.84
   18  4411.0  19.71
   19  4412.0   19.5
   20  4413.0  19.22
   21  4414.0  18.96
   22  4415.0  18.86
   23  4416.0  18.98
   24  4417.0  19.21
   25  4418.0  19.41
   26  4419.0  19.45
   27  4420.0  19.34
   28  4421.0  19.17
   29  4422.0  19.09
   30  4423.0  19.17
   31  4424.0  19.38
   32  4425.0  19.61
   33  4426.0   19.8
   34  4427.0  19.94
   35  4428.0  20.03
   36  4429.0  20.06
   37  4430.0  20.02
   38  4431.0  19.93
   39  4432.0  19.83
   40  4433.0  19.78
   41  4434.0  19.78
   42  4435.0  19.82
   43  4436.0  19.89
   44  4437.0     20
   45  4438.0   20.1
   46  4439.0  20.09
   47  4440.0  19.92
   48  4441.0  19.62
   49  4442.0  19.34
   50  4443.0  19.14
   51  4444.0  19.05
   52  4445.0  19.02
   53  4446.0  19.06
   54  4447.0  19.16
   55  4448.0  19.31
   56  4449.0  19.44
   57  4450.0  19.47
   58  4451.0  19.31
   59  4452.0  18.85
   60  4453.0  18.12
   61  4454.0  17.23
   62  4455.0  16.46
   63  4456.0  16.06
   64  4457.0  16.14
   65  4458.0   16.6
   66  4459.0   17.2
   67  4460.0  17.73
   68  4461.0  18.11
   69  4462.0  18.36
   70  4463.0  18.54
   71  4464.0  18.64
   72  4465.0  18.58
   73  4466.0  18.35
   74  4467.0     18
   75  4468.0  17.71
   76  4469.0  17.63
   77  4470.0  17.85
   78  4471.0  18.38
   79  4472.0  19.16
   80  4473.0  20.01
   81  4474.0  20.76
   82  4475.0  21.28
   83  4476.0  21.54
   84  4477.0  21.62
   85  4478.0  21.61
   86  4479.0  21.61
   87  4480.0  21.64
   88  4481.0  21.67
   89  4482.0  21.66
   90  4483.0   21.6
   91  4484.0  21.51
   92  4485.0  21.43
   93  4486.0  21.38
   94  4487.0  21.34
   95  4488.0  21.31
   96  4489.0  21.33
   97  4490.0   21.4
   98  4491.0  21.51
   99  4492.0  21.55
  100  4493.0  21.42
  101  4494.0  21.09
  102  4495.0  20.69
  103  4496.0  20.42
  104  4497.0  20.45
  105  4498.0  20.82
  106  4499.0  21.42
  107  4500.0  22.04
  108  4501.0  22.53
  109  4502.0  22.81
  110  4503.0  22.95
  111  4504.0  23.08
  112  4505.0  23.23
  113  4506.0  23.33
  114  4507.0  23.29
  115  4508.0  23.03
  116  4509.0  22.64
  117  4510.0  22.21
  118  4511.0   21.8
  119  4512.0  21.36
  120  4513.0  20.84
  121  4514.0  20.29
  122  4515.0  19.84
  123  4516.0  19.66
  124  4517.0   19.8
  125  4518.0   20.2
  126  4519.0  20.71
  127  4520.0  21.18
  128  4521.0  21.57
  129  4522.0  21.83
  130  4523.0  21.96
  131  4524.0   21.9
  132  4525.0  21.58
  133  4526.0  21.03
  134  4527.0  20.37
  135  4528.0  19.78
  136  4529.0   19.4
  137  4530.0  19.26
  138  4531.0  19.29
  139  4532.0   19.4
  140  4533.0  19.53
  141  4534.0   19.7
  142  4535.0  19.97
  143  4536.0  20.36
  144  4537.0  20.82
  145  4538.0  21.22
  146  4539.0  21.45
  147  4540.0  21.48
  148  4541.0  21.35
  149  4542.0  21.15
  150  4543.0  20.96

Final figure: 2.1 angstrom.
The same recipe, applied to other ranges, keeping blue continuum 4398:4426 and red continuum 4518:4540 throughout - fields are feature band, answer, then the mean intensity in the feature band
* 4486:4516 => -2.14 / 21.7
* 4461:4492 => -0.46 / 20.2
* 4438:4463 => 1.41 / 18.5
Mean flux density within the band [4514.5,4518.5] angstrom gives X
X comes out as 19.9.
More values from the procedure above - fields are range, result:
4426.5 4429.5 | 20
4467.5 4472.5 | 18.1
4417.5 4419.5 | 19.4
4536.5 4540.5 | 21.2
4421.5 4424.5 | 19.2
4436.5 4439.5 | 20.1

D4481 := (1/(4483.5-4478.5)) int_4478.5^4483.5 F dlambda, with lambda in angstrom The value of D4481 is 21.6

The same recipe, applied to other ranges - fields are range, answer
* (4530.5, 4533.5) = 19.4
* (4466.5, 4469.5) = 17.8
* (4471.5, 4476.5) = 20.6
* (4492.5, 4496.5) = 20.9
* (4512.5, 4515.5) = 20.3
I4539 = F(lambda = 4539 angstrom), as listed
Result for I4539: 21.45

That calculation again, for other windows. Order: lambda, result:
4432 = 19.83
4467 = 18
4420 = 19.34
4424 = 19.38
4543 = 20.96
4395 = 17.28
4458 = 16.6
